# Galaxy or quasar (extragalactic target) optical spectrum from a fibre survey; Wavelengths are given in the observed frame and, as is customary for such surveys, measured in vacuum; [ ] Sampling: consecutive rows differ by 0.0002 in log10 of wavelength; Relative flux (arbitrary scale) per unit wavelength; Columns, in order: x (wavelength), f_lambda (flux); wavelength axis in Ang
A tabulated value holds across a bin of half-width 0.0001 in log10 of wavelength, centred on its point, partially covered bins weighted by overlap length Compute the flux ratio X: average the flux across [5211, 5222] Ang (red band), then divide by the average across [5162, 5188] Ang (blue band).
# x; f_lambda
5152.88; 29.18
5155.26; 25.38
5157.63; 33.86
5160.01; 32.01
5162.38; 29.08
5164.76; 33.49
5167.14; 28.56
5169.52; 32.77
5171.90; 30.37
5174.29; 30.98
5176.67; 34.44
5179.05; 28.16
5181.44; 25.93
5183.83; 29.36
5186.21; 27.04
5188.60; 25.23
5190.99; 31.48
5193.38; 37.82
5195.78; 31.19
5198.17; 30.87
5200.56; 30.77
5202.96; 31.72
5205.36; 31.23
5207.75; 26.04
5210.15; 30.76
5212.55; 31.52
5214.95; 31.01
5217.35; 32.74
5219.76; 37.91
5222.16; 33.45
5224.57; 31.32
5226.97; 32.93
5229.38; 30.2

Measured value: 1.11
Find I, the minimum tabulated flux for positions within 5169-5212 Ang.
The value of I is 25.23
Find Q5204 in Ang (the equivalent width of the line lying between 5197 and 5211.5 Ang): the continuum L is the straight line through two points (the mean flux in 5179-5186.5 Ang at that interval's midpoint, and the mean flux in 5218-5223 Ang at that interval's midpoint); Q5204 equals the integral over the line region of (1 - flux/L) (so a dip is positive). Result 0.82 Ang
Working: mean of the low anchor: 27.6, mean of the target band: 30.2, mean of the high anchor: 35.5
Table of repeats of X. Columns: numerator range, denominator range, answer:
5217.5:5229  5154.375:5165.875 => 1.08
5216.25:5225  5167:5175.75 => 1.10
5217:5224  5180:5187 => 1.26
